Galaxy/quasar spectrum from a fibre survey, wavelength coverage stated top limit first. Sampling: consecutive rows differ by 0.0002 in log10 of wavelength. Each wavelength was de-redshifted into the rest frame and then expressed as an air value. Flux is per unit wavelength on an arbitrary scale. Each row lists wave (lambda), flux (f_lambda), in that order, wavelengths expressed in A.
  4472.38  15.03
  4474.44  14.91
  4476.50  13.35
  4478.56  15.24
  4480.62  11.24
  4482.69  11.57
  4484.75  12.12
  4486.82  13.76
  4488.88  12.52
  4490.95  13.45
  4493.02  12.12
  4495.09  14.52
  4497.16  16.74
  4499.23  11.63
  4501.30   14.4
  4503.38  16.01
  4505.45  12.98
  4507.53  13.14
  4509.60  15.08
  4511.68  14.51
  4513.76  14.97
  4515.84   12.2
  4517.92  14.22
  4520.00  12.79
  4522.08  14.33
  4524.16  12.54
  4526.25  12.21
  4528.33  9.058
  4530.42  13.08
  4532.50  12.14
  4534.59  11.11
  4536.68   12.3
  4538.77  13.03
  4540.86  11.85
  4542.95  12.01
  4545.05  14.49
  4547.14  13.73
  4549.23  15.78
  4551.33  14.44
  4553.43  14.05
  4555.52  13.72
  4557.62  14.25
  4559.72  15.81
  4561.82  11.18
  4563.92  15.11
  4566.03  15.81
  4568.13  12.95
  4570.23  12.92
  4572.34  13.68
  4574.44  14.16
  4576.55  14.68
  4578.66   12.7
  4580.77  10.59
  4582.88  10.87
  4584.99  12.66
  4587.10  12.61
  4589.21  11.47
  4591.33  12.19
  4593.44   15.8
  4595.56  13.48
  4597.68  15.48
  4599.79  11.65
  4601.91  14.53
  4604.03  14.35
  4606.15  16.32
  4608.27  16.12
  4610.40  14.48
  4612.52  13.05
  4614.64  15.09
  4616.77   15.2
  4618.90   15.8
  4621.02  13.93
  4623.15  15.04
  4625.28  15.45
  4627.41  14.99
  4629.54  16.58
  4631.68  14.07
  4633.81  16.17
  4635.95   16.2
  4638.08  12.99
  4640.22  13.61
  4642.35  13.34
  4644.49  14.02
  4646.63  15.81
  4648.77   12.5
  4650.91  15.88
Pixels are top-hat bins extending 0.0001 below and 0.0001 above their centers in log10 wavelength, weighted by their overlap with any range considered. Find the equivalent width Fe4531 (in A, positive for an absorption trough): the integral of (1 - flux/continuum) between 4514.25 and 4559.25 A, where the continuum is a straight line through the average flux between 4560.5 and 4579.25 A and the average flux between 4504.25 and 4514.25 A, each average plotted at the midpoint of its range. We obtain 2.8 A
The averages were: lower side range 14.1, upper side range 13.7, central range 13.1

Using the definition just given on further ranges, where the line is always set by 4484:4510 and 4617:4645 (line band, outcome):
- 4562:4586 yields 1.9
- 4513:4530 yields 1.4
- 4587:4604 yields 1.2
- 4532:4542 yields 1.4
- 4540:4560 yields 0.3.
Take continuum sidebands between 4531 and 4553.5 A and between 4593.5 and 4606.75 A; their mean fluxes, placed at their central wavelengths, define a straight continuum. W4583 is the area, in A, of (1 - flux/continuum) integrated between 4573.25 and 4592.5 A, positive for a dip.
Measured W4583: 2.1 A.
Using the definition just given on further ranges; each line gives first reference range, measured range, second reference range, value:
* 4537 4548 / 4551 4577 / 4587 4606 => -1.54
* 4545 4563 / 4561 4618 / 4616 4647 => 3.11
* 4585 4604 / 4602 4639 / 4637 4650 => -3.95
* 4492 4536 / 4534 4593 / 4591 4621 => 3.05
